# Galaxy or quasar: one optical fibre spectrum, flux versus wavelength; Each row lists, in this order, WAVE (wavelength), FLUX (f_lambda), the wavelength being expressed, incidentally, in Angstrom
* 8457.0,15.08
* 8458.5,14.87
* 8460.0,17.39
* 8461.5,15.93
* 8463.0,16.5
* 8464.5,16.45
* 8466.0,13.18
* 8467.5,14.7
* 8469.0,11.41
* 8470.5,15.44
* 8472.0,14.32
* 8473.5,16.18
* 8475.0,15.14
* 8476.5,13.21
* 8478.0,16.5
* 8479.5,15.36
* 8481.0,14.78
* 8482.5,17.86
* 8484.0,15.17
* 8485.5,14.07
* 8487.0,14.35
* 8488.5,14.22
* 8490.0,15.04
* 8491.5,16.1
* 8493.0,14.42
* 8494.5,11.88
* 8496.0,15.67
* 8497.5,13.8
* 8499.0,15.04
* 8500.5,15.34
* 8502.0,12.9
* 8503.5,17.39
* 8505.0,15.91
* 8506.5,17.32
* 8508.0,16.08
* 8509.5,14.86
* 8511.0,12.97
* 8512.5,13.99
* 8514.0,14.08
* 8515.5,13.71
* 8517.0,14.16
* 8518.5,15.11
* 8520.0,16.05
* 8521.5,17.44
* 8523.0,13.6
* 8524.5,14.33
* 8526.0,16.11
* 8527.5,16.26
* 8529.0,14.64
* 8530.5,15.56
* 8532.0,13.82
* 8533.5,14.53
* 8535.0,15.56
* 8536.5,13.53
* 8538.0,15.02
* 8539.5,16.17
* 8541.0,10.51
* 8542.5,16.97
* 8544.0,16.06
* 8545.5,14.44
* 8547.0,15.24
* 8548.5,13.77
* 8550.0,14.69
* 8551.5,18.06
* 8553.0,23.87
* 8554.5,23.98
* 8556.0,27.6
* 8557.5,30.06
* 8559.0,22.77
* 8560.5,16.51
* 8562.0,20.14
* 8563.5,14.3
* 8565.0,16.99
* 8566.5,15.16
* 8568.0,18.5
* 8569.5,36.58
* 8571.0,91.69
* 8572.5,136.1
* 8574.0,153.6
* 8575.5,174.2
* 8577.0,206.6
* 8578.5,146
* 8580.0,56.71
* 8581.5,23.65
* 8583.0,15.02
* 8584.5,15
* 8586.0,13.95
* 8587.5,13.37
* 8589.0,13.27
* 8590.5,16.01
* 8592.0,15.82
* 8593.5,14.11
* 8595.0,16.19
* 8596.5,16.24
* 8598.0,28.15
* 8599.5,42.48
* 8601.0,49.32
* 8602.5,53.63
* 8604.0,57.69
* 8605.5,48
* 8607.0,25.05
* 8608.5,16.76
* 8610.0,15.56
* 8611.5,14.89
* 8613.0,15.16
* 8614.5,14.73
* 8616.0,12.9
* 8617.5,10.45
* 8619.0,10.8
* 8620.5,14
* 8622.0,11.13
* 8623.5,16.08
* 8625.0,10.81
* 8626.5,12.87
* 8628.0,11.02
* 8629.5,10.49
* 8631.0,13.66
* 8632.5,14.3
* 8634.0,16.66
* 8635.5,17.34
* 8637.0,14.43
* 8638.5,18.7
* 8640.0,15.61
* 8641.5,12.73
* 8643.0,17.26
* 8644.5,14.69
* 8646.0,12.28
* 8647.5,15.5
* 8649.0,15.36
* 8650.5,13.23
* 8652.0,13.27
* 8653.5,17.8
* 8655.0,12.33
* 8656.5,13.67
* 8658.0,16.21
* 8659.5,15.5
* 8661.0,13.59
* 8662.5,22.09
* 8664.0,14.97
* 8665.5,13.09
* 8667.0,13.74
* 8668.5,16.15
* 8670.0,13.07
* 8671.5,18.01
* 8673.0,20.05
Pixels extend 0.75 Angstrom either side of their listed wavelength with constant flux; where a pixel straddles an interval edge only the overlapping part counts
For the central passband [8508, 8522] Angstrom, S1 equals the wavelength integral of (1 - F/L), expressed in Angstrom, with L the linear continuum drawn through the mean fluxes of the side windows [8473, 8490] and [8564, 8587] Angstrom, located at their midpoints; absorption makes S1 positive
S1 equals 8.2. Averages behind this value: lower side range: 15.1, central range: 14.7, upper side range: 73.3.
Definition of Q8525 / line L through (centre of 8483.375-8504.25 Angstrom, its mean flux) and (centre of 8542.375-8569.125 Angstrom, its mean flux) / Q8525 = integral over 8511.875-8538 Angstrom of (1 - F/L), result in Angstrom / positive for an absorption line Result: 3.1 Angstrom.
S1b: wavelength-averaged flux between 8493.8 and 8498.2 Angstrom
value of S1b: 13.8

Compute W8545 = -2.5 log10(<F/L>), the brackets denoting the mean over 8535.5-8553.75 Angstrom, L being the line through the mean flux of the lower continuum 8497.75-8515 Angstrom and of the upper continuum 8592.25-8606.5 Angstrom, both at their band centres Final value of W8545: 0.43 mag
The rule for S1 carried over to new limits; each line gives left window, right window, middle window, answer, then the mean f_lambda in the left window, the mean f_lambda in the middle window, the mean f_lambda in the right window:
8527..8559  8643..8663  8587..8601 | -4.3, 17.3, 21.2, 15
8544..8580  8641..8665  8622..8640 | 7.3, 53.6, 14.1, 15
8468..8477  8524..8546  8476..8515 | -1.1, 14.3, 14.9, 14.9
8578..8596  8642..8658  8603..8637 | 5.7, 28.1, 17.9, 14.6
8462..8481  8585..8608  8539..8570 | 6.0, 14.9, 19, 28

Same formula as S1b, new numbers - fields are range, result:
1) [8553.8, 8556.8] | 25.9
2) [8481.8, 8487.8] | 15.3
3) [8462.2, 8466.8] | 15.4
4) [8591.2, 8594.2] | 15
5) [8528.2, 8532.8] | 14.7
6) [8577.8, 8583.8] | 59.3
